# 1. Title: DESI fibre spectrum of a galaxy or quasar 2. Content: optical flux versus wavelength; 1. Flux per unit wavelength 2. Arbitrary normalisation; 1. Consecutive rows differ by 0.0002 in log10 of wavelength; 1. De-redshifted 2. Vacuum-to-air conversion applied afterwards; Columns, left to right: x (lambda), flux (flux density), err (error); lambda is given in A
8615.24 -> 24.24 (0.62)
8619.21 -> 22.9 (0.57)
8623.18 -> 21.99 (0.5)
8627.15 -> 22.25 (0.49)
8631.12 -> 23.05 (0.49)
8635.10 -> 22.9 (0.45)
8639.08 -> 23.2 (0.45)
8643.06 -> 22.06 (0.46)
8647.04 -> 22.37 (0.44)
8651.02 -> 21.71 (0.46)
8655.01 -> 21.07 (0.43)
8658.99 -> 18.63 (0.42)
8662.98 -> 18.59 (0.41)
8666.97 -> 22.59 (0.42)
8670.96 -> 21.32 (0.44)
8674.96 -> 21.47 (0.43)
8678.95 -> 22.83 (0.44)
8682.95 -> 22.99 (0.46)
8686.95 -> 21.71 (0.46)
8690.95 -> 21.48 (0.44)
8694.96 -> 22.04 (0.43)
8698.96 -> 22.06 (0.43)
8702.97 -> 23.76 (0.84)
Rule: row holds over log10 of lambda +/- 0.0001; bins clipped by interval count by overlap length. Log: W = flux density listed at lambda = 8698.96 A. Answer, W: 22.06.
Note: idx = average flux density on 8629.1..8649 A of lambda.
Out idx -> 22.7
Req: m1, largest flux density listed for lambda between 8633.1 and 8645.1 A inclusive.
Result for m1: 23.2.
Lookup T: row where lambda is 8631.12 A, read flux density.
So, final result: 23.05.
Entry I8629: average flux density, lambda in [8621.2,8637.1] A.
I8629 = 22.5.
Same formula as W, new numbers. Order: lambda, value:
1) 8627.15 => 22.25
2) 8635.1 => 22.9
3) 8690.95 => 21.48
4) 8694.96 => 22.04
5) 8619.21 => 22.9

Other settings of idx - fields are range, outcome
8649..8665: 20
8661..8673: 20.8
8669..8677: 21.4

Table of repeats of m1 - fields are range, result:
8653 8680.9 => 22.83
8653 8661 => 21.07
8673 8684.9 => 22.99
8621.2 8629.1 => 22.25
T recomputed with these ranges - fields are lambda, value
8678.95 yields 22.83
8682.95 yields 22.99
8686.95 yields 21.71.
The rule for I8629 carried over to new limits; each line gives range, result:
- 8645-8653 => 22.1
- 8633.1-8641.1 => 23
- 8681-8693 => 22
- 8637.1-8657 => 22.1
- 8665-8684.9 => 22.2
